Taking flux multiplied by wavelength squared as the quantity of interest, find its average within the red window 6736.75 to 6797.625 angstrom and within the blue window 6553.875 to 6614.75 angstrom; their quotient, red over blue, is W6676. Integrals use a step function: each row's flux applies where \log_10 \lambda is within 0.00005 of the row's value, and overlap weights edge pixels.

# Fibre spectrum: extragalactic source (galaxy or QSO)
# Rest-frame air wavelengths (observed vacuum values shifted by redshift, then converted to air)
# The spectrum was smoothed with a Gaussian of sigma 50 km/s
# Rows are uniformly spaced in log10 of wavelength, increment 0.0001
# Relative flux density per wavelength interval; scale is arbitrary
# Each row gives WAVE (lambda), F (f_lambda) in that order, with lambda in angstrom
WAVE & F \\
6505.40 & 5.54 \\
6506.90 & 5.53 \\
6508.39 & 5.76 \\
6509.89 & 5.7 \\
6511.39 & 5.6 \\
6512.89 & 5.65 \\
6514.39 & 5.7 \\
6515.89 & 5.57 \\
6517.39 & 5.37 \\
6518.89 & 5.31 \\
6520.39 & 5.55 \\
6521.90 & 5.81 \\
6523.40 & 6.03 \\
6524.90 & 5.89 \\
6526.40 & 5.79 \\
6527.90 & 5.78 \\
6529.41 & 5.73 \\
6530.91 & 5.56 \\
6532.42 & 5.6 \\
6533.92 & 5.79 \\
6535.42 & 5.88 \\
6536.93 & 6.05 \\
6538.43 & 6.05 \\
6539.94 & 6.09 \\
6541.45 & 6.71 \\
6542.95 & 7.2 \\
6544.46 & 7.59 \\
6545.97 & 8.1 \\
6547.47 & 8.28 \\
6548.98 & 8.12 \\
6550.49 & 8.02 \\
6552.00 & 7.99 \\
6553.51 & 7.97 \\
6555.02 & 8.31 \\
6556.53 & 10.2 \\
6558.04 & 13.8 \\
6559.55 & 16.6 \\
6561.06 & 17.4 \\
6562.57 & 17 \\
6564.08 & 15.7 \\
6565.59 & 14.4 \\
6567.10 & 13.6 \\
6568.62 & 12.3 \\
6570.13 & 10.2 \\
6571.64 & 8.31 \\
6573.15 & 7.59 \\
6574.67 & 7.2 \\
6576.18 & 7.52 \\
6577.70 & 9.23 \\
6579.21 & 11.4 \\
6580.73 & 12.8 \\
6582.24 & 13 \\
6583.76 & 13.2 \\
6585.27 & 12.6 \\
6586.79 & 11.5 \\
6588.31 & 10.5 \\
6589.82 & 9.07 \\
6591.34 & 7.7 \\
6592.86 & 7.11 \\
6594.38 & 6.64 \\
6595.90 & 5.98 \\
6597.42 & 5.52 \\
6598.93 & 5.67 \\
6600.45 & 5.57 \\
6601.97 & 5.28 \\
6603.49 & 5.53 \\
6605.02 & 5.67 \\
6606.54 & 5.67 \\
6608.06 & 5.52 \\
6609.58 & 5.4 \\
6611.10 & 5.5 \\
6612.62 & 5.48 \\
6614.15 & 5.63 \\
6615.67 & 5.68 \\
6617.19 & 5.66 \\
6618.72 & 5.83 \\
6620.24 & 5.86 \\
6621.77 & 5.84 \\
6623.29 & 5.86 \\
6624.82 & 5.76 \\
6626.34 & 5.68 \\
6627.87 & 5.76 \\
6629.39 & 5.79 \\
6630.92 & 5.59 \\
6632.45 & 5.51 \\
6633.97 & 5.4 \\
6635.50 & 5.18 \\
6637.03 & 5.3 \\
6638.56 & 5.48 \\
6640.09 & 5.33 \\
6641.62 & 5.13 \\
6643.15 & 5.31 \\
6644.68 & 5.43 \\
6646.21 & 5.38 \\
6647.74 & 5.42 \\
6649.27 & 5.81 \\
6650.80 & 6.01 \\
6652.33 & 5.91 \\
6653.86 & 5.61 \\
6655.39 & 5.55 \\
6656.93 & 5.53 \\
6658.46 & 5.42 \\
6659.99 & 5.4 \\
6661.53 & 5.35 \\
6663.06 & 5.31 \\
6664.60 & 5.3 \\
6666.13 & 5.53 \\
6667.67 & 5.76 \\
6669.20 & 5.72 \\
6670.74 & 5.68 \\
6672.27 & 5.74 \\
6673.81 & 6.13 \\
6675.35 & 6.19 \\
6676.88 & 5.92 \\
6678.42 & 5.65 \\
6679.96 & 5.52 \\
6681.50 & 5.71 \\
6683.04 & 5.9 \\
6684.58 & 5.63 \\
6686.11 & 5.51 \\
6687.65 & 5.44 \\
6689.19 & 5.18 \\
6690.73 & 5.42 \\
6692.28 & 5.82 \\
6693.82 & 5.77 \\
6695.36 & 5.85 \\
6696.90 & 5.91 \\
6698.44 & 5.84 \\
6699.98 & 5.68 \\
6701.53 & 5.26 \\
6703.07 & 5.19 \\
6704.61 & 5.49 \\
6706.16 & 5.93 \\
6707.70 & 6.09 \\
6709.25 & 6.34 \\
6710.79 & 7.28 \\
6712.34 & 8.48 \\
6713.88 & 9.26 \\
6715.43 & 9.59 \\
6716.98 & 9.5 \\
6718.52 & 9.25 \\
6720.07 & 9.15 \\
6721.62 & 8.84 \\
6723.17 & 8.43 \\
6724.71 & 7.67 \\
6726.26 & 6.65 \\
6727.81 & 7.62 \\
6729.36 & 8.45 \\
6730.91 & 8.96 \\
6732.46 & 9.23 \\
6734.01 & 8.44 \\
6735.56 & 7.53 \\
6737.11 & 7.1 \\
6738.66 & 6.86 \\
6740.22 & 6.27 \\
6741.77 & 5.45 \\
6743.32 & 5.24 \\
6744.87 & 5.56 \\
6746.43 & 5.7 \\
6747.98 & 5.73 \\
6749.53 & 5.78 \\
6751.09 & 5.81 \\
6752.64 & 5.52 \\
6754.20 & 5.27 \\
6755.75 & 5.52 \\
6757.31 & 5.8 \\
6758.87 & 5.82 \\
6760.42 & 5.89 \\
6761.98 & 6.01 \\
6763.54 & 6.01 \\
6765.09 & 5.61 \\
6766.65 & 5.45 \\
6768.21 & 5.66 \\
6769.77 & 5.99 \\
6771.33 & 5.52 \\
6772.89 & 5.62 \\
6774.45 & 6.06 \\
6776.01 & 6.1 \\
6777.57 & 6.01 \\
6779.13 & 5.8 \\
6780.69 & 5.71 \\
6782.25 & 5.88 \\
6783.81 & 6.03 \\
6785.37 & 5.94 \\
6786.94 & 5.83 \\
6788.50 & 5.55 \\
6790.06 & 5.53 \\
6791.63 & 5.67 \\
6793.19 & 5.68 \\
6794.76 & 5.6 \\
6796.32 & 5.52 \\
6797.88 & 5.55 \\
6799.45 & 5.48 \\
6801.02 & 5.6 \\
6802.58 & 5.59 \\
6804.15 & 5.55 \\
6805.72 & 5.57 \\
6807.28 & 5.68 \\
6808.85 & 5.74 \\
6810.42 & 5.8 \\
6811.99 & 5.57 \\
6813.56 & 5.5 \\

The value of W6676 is 0.6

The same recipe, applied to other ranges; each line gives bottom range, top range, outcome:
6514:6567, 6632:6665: 0.68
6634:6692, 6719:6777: 1.21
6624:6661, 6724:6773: 1.19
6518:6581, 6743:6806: 0.69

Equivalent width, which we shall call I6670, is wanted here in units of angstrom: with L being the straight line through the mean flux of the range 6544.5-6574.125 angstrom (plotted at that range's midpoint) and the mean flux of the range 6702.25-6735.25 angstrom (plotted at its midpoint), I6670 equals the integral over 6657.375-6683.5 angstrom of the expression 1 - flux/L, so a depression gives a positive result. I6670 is 9.46 angstrom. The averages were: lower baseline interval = 11.1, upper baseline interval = 7.89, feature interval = 5.66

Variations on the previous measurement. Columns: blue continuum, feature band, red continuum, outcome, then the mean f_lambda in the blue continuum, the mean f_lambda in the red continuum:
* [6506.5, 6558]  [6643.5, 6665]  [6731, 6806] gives 2.52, 6.59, 5.96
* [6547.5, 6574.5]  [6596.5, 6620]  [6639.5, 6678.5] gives 8.24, 11.4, 5.6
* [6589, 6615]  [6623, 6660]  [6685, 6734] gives 5.15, 6.07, 7.08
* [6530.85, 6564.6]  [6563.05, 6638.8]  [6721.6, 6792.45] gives 7.03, 9.16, 6.3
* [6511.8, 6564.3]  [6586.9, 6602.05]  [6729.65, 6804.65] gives 0.49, 7.86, 6.02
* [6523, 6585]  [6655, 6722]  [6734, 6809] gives 8.11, 9.32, 5.83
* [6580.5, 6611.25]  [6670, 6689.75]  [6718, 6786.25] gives 3.91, 7.84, 6.51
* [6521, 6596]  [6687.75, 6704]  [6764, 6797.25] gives 3.38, 9.16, 5.75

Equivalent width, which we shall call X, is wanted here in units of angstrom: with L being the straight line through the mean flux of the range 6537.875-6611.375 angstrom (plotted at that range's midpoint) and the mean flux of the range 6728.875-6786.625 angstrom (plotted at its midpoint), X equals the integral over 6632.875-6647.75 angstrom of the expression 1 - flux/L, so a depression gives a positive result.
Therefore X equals 5.1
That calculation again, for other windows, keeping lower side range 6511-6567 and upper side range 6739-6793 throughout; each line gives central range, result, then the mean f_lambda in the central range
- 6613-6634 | 4.5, 5.71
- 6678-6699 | 2.9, 5.65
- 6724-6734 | -3.2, 8.12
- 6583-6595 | -3.5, 9.82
